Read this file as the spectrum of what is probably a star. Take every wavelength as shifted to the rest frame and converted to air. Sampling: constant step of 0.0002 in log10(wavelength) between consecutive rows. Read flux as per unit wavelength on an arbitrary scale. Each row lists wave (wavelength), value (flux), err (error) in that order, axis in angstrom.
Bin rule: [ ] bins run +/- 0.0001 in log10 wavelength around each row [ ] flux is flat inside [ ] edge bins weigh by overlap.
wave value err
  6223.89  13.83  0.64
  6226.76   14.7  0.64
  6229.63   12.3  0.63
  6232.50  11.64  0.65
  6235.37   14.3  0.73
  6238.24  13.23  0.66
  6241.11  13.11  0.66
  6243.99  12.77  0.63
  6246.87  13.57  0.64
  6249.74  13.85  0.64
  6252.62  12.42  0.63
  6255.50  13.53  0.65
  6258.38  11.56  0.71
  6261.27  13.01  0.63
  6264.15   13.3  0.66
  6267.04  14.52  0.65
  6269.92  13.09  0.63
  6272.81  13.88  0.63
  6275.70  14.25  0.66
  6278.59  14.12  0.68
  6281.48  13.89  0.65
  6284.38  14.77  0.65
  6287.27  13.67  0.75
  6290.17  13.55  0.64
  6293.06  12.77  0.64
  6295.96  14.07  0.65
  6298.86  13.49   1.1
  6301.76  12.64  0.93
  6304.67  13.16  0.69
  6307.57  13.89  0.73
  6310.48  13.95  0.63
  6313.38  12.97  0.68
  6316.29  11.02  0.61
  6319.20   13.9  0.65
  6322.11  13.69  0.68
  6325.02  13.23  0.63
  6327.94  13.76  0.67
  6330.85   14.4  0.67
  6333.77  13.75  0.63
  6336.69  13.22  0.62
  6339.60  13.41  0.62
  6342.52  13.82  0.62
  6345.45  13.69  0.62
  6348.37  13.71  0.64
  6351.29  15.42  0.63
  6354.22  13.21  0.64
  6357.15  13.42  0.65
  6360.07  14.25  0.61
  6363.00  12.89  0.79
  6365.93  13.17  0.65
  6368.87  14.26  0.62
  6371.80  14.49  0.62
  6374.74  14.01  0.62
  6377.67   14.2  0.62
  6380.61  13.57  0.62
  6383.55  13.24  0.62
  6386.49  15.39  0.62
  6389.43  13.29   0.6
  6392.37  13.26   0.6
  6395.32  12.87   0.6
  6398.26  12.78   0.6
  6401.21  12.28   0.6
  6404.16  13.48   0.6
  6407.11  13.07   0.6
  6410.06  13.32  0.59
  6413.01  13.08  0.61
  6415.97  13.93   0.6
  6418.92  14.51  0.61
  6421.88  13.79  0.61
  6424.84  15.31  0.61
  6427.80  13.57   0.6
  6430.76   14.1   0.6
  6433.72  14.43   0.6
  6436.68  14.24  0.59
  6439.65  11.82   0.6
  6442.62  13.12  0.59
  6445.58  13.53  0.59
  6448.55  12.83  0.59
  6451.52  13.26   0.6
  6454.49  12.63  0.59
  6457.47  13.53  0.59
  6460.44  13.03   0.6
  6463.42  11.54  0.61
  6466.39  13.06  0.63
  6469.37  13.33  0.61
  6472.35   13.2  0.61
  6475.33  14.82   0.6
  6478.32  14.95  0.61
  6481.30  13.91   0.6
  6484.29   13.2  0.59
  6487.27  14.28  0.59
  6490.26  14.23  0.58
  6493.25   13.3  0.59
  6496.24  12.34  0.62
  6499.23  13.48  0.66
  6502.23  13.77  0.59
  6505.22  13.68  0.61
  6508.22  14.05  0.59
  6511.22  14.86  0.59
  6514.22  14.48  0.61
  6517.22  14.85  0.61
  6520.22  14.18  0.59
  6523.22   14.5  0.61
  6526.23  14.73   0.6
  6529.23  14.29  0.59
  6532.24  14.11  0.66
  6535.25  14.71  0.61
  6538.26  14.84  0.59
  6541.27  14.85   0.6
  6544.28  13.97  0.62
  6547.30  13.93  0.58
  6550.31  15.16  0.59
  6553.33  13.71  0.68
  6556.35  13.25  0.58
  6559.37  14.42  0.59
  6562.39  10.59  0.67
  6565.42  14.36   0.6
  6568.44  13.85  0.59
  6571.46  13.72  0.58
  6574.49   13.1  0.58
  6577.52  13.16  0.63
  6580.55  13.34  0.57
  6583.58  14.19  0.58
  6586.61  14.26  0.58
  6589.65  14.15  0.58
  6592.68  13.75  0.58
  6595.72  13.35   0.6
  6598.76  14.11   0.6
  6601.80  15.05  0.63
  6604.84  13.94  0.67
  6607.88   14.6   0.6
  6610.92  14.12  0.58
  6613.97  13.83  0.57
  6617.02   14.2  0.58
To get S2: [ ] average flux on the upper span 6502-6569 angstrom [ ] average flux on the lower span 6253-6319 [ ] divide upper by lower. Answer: 1.06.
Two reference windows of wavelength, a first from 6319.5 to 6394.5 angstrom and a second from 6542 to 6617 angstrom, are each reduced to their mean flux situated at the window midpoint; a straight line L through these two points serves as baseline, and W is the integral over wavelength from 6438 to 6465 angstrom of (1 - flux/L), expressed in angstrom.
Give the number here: 1.9 angstrom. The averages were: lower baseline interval 13.8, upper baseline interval 13.8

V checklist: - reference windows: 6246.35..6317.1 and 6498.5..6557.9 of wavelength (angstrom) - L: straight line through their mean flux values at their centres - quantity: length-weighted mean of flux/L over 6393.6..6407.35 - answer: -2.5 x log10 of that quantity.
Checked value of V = 0.08 mag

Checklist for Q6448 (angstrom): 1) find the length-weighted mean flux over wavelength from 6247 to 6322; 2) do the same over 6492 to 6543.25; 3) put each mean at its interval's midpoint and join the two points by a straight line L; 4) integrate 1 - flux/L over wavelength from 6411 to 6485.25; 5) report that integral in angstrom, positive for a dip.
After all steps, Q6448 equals 2.2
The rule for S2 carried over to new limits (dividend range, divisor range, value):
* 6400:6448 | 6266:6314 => 0.99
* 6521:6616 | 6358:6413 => 1.03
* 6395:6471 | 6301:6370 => 0.98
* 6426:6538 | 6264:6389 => 1.00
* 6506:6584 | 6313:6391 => 1.03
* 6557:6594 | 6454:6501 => 1.01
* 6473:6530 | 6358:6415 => 1.04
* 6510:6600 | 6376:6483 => 1.04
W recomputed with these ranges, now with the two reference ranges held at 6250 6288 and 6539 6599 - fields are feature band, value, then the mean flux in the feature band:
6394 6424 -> 0.6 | 13.4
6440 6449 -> 0.4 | 13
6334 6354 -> -0.3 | 13.8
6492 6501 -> 0.4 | 13.1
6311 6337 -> 0.4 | 13.4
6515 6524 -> -0.5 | 14.5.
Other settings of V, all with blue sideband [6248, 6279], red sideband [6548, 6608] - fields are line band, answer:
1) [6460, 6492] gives 0.00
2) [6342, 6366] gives -0.02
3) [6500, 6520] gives -0.04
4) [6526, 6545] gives -0.06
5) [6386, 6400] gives 0.02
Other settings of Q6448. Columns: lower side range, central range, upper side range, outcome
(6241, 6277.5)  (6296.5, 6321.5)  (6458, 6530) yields 0.4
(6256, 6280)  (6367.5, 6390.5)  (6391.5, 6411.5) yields -1.7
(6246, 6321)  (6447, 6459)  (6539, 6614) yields 0.5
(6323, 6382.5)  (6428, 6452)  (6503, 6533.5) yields 1.1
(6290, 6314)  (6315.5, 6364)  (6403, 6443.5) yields -0.4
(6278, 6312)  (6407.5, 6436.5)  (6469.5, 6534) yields -0.2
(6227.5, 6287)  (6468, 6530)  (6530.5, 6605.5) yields -1.0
